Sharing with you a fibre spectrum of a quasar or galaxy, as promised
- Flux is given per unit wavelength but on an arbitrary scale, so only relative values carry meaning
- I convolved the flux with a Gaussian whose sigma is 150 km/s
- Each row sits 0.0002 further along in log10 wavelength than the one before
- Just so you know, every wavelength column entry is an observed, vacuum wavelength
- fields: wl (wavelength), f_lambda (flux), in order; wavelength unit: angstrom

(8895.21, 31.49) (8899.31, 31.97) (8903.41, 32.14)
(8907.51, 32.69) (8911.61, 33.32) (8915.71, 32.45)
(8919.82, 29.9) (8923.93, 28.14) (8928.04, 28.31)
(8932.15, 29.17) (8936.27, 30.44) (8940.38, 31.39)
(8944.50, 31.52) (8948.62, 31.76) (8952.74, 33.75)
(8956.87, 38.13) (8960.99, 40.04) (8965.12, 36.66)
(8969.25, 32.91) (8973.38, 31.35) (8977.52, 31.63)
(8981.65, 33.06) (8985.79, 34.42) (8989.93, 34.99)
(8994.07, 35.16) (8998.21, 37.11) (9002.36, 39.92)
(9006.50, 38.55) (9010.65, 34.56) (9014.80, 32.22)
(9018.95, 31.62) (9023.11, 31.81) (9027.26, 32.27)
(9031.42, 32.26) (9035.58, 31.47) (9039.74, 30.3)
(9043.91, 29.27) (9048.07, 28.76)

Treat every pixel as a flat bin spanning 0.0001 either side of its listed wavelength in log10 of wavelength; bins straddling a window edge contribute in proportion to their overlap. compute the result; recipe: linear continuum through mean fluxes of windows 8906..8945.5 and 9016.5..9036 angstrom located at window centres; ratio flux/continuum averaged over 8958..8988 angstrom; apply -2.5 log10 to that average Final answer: -0.10 mag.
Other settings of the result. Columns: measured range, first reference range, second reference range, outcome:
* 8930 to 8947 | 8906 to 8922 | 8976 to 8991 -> 0.07 mag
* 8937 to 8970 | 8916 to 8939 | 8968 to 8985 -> -0.11 mag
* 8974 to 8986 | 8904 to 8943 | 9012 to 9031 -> -0.04 mag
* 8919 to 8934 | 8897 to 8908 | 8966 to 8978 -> 0.12 mag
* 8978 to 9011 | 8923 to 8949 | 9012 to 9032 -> -0.14 mag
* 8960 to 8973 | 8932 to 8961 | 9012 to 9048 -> -0.09 mag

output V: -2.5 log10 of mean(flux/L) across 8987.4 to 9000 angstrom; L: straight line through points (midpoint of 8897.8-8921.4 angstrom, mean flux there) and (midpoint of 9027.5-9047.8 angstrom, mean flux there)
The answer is -0.14 mag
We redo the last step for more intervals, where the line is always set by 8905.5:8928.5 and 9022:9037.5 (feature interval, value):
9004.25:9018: -0.10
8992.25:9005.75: -0.18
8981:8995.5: -0.10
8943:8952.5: -0.03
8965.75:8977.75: -0.04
